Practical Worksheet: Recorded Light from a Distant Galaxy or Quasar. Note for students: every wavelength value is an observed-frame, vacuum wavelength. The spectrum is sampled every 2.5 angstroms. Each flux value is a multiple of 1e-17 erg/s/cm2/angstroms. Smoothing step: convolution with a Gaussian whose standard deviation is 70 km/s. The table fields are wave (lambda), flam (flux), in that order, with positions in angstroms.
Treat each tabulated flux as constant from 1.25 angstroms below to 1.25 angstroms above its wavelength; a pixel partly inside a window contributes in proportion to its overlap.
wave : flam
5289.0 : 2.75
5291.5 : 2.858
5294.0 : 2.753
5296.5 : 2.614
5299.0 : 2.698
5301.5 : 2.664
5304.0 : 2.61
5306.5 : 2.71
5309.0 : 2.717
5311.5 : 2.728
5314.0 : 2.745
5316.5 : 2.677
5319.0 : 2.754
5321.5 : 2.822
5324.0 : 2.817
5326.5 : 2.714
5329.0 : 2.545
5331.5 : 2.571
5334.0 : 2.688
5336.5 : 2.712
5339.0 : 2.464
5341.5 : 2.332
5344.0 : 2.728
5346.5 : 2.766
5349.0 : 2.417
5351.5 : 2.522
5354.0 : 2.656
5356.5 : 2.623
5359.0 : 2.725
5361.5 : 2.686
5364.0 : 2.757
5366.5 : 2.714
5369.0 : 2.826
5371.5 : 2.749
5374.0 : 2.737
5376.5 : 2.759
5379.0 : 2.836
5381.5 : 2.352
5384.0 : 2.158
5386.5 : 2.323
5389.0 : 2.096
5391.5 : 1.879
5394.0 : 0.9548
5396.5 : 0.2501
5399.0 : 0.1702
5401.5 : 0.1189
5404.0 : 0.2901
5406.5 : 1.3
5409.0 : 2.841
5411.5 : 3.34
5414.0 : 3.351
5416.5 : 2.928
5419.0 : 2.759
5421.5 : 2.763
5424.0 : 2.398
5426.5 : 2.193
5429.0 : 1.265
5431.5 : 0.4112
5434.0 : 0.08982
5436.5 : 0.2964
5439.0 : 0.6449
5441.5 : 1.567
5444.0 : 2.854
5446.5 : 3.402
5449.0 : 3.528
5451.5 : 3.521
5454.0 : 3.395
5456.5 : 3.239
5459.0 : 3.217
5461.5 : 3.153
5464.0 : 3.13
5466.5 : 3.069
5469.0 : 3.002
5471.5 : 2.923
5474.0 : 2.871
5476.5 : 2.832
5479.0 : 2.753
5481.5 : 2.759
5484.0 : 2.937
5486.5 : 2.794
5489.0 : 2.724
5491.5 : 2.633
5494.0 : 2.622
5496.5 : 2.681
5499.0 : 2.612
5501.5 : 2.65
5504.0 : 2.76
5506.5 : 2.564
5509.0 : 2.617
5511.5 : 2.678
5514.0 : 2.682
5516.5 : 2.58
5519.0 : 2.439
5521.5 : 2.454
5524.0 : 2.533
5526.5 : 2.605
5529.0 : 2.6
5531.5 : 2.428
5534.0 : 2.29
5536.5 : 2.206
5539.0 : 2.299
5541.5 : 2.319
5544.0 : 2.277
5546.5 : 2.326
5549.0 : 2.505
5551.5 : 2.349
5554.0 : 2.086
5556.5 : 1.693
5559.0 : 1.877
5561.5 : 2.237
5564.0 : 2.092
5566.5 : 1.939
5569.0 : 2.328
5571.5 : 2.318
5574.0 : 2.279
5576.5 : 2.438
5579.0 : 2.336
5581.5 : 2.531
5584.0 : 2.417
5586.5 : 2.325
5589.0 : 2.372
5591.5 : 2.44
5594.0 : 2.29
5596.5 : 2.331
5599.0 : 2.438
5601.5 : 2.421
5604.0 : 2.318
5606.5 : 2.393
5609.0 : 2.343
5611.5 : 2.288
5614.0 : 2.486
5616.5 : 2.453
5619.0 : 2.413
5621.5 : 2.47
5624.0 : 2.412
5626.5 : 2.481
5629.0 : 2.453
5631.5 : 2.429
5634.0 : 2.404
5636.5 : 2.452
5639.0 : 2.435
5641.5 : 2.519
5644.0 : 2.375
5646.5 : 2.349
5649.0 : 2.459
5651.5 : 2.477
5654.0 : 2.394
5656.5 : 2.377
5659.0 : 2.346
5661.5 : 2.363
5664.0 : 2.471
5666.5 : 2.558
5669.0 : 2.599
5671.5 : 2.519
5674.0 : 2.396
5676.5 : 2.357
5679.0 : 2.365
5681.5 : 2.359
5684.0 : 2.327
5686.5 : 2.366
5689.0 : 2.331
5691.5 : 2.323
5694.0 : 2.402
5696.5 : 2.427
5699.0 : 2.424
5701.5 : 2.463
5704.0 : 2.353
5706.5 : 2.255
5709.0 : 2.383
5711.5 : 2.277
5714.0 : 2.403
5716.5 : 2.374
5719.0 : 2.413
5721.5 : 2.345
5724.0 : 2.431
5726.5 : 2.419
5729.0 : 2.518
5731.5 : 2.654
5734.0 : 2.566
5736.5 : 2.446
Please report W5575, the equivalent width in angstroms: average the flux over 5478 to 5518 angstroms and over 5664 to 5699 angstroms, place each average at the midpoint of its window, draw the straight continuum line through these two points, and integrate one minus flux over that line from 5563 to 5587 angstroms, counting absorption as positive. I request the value 2.52 angstroms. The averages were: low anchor 2.69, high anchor 2.41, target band 2.3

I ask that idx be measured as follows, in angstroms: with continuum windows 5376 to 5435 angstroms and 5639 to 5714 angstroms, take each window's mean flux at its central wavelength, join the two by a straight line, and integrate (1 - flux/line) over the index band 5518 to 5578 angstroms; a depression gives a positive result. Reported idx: -4.63 angstroms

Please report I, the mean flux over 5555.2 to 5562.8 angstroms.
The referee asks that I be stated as 1.94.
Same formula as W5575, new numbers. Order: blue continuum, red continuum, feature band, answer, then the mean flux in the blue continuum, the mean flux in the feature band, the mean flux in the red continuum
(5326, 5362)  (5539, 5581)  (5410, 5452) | 4.75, 2.61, 2.17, 2.22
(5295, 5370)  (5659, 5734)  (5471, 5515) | -2.93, 2.67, 2.72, 2.41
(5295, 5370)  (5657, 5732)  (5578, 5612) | 1.37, 2.67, 2.38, 2.4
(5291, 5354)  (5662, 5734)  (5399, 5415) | 5.45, 2.66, 1.72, 2.41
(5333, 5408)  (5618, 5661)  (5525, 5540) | -0.59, 2.15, 2.41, 2.43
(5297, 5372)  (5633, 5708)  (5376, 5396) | 4.22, 2.67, 2.08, 2.41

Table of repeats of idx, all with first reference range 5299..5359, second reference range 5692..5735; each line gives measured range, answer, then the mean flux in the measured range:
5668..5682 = 0.0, 2.43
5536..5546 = 0.9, 2.28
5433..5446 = 6.7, 1.24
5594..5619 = 1.0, 2.38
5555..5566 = 2.3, 1.97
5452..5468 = -4.0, 3.21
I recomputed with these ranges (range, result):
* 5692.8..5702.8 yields 2.43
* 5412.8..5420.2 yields 3.01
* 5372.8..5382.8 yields 2.67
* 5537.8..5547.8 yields 2.31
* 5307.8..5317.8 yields 2.72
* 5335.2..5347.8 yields 2.6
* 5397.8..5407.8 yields 0.483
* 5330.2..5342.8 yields 2.55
